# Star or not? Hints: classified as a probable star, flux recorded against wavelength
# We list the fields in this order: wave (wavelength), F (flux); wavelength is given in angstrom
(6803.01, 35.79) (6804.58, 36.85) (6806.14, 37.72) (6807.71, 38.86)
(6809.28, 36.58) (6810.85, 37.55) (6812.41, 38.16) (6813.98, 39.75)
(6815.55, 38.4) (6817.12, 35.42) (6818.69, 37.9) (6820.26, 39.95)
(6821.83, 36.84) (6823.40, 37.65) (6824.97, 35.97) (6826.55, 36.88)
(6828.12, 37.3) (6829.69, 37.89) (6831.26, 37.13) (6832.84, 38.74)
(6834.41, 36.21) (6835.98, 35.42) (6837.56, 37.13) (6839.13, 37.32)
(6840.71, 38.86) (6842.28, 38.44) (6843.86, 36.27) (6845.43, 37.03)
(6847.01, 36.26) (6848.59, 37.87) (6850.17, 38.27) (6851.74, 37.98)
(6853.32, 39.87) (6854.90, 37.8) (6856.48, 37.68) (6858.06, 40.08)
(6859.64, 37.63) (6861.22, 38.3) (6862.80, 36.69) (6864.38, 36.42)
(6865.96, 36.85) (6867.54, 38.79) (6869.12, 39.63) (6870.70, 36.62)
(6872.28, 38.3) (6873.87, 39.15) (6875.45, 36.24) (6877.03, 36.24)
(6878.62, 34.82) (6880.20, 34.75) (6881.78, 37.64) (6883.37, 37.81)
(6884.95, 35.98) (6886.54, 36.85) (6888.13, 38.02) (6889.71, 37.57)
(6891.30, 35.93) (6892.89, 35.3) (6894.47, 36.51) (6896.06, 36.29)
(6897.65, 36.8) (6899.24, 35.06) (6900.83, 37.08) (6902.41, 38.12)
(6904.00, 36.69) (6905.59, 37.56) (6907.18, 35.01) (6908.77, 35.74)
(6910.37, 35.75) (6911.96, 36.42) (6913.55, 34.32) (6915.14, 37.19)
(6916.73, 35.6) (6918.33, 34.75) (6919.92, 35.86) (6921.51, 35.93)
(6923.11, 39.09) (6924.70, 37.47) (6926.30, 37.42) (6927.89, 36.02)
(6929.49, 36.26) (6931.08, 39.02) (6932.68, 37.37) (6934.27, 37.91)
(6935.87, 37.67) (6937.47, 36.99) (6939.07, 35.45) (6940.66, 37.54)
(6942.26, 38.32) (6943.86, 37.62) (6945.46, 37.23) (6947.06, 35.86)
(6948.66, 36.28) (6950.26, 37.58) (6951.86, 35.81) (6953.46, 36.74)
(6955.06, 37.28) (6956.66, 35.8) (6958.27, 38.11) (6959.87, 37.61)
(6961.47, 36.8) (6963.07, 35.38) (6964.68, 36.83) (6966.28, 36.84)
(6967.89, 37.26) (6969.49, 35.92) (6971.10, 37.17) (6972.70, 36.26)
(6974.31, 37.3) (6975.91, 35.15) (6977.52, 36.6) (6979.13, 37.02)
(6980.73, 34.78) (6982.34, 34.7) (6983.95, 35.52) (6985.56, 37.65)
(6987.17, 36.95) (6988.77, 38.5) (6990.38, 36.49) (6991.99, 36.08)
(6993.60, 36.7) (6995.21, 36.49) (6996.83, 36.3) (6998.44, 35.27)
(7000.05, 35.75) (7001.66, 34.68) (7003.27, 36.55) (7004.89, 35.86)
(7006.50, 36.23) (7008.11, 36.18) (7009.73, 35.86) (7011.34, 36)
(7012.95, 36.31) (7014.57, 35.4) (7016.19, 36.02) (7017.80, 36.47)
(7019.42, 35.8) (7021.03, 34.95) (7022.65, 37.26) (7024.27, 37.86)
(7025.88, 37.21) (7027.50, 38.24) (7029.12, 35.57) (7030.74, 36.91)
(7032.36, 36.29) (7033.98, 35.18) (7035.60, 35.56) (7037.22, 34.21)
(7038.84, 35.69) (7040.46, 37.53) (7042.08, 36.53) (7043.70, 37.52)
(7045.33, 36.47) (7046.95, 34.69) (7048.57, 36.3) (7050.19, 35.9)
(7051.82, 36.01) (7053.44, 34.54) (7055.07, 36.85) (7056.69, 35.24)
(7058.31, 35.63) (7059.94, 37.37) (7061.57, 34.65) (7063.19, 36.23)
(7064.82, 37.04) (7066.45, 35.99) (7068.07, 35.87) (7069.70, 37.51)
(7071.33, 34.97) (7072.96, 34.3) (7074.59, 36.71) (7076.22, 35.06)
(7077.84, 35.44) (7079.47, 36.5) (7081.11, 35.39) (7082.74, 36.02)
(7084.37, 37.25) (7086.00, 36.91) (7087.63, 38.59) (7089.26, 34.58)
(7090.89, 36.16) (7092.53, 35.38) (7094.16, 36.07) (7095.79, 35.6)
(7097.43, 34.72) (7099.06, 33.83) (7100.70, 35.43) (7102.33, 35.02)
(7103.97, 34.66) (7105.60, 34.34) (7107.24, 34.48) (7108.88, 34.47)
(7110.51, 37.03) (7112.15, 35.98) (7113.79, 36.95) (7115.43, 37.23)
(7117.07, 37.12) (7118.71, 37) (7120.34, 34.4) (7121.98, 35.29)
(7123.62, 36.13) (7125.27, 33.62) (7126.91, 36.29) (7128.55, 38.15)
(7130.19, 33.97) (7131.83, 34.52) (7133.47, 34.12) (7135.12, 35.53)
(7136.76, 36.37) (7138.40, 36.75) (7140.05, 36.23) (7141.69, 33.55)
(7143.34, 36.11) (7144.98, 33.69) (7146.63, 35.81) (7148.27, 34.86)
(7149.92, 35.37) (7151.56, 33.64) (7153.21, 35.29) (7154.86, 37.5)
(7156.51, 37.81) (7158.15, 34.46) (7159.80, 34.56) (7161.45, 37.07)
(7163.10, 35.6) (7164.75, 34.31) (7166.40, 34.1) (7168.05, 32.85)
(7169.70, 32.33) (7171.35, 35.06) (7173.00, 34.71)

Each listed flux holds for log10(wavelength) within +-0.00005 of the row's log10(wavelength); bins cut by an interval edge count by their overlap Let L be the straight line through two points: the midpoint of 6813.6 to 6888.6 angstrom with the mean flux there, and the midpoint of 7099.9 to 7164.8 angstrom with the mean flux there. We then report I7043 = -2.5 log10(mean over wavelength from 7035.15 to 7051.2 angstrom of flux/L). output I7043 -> 0.00 mag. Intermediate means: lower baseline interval 37.5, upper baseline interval 35.5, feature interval 36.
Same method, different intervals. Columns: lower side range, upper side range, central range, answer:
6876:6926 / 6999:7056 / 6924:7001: -0.01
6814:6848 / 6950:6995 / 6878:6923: 0.02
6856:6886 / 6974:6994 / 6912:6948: 0.00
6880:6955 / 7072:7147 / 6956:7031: 0.00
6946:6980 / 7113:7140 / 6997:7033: 0.01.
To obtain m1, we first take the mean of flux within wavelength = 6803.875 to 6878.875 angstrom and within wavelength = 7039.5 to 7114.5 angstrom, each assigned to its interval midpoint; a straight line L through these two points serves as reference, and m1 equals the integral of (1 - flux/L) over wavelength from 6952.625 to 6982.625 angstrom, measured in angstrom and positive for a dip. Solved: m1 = 0.1 angstrom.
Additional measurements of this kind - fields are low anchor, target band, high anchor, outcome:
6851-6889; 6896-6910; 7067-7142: 0.3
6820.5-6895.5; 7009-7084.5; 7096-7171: -0.3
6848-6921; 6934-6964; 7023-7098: -0.2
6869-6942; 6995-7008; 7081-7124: 0.1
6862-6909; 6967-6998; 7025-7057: 0.0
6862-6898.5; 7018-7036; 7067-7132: -0.2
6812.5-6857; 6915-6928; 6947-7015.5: 0.1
